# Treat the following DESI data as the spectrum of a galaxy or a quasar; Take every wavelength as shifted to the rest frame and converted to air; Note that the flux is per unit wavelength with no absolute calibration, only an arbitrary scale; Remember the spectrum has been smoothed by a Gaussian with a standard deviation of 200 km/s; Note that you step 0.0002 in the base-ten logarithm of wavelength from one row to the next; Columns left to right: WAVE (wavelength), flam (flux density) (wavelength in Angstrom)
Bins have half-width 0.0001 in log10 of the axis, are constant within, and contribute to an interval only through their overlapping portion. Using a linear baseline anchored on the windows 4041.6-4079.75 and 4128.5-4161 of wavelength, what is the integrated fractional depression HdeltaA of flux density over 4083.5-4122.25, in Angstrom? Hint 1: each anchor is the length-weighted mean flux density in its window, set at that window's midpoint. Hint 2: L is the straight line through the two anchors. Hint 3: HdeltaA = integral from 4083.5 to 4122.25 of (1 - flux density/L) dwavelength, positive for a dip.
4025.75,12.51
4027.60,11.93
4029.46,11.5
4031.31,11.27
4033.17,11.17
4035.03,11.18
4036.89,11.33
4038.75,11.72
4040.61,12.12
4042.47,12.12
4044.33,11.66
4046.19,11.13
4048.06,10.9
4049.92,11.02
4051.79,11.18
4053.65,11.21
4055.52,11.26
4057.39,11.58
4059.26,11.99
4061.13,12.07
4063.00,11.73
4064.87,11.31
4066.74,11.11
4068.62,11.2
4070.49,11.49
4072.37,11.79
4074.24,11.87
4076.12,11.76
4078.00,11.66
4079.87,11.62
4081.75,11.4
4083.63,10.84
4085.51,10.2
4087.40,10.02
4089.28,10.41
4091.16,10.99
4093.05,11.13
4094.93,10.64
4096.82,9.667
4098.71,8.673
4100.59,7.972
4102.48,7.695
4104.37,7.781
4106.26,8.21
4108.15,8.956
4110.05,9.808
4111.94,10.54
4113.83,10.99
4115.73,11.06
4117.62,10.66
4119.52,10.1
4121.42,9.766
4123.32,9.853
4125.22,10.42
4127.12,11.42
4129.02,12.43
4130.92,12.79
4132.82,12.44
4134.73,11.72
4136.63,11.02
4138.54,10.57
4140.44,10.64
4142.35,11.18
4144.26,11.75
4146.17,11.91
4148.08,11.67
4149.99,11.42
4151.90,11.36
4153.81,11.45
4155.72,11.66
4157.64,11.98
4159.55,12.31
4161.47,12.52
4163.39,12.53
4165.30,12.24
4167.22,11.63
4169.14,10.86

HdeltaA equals 6.0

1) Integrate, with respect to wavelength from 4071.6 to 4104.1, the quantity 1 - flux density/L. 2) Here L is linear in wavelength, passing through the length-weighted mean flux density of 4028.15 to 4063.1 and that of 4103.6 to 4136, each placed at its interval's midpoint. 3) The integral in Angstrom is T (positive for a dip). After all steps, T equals 1.6 Angstrom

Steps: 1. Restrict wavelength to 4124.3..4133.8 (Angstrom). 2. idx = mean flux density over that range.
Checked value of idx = 11.9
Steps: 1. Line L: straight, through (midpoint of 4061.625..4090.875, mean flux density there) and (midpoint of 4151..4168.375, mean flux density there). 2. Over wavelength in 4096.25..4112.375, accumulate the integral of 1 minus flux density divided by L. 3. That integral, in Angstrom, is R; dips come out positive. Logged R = 3.9 Angstrom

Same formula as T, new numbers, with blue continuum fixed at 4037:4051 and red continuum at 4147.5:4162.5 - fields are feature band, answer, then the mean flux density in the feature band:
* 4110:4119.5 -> 0.9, 10.6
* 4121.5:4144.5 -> 0.9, 11.3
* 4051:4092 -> 1.0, 11.3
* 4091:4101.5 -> 1.7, 9.77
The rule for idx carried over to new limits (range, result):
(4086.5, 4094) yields 10.6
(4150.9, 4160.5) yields 11.8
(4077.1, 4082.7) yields 11.6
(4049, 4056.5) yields 11.2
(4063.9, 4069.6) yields 11.2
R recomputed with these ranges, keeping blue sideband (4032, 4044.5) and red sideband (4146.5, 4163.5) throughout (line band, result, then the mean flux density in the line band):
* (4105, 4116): 1.8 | 9.79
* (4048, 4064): 0.2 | 11.5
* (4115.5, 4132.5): 1.1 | 11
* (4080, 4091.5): 1.0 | 10.7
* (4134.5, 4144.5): 0.6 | 11.1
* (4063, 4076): 0.2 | 11.5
